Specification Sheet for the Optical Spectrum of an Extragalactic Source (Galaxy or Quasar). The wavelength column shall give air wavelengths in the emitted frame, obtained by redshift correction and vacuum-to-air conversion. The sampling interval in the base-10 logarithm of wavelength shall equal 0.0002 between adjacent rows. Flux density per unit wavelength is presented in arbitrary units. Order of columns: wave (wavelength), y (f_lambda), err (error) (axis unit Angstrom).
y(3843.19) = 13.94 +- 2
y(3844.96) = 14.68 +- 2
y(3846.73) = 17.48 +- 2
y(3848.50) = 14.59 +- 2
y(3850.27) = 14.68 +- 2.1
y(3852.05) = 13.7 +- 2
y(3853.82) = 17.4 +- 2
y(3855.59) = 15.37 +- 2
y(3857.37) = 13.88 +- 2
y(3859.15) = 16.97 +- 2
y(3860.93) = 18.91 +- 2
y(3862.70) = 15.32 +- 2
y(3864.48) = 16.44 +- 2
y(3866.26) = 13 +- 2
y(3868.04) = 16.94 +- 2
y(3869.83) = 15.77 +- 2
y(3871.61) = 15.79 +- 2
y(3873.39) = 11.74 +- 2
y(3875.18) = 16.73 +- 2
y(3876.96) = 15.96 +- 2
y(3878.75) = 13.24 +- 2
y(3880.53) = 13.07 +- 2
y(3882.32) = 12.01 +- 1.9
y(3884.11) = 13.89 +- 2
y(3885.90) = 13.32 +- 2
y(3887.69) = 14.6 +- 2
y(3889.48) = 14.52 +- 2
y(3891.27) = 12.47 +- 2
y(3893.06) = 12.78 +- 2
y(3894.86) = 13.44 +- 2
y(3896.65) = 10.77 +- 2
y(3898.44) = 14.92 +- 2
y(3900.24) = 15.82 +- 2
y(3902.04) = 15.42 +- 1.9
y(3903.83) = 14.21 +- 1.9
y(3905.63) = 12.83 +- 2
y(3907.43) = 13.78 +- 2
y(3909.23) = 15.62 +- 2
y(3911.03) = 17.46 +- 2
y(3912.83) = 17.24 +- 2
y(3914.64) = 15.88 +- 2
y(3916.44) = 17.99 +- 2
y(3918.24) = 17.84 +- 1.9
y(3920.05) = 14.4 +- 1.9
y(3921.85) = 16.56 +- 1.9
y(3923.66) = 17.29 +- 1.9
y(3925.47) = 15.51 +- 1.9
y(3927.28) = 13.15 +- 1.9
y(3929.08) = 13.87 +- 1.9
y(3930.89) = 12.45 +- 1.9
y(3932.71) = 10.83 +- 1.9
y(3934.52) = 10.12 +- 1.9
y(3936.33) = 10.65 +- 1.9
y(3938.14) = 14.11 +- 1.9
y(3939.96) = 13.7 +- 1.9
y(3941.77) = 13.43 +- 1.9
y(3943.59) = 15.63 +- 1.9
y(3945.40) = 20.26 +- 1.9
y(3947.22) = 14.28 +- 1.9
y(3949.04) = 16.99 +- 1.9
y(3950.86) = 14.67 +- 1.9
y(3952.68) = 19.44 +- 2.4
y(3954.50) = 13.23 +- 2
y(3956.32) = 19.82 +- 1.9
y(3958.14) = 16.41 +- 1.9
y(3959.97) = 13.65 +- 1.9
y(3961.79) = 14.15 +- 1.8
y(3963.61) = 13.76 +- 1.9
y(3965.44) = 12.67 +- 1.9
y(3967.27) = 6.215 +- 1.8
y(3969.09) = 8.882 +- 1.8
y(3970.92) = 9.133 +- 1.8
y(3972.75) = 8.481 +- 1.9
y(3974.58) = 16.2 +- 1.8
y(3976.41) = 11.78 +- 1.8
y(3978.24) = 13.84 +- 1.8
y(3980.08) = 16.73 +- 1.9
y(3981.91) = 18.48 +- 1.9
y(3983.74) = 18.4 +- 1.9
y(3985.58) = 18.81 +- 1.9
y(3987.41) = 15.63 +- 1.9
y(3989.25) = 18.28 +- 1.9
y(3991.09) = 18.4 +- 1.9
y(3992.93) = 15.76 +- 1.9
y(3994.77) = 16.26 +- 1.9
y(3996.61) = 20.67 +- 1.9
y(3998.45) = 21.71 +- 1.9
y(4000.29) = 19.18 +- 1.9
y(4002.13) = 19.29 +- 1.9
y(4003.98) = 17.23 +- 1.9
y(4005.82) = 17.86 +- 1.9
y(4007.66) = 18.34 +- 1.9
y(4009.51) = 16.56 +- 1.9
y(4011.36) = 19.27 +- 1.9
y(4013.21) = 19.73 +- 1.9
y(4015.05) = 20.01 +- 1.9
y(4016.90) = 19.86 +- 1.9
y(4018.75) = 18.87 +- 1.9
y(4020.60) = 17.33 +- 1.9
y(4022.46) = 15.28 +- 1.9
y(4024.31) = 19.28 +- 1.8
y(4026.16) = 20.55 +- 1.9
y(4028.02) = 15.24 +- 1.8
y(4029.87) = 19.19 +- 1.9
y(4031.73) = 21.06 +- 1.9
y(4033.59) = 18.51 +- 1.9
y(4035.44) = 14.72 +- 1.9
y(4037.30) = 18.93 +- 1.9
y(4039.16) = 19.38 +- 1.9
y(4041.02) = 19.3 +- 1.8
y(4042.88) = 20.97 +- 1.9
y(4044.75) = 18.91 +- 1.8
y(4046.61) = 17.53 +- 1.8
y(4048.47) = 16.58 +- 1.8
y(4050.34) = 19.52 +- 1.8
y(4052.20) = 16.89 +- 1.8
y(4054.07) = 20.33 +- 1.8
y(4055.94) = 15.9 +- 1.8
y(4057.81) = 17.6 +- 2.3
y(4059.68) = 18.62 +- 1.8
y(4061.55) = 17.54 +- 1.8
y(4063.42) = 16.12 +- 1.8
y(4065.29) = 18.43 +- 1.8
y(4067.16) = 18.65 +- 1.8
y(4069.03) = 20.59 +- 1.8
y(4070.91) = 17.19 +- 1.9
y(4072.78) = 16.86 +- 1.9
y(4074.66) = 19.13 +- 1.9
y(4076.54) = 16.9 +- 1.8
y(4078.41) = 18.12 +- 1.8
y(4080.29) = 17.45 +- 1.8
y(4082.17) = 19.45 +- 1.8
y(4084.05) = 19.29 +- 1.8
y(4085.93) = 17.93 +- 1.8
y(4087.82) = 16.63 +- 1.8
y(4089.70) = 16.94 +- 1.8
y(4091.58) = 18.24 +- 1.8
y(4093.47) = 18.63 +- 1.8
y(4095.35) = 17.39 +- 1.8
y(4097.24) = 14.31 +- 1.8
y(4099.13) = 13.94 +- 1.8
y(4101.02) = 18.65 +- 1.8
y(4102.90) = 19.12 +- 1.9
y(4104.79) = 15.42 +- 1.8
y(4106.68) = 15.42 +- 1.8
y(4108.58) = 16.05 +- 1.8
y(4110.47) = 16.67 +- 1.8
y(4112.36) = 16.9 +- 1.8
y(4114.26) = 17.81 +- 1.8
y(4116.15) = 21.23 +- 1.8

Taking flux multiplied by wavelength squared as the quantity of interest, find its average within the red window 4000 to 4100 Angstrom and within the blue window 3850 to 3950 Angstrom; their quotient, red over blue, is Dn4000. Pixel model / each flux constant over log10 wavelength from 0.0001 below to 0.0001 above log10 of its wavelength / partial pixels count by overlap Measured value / 1.32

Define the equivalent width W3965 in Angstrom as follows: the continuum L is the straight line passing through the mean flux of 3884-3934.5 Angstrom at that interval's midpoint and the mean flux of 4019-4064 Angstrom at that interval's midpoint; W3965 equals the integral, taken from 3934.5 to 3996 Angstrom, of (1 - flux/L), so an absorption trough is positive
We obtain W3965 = 5.1 Angstrom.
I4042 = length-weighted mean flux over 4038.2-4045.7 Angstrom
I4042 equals 19.6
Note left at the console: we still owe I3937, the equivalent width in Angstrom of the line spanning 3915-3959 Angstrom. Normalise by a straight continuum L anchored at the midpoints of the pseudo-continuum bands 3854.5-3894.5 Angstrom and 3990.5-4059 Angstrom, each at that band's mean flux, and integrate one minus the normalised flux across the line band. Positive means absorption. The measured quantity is 3.0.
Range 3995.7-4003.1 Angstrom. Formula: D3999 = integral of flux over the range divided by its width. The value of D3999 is 20.2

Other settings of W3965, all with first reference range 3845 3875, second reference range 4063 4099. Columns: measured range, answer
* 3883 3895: 1.7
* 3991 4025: -2.9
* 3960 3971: 3.6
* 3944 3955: -0.1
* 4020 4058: -2.1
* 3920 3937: 2.9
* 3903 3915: 0.5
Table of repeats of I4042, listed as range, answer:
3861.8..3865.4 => 15.9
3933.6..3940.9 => 12.2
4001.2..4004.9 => 18.3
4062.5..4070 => 18.5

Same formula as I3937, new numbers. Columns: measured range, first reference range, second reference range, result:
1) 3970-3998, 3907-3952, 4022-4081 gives 0.9 Angstrom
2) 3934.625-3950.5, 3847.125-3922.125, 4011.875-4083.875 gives 1.5 Angstrom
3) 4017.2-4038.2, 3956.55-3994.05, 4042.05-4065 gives -1.6 Angstrom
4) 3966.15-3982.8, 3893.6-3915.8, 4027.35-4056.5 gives 4.5 Angstrom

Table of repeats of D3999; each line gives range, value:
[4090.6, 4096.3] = 18.1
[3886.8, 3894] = 13.6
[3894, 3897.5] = 12.1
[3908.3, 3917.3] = 16.8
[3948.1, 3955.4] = 16.1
